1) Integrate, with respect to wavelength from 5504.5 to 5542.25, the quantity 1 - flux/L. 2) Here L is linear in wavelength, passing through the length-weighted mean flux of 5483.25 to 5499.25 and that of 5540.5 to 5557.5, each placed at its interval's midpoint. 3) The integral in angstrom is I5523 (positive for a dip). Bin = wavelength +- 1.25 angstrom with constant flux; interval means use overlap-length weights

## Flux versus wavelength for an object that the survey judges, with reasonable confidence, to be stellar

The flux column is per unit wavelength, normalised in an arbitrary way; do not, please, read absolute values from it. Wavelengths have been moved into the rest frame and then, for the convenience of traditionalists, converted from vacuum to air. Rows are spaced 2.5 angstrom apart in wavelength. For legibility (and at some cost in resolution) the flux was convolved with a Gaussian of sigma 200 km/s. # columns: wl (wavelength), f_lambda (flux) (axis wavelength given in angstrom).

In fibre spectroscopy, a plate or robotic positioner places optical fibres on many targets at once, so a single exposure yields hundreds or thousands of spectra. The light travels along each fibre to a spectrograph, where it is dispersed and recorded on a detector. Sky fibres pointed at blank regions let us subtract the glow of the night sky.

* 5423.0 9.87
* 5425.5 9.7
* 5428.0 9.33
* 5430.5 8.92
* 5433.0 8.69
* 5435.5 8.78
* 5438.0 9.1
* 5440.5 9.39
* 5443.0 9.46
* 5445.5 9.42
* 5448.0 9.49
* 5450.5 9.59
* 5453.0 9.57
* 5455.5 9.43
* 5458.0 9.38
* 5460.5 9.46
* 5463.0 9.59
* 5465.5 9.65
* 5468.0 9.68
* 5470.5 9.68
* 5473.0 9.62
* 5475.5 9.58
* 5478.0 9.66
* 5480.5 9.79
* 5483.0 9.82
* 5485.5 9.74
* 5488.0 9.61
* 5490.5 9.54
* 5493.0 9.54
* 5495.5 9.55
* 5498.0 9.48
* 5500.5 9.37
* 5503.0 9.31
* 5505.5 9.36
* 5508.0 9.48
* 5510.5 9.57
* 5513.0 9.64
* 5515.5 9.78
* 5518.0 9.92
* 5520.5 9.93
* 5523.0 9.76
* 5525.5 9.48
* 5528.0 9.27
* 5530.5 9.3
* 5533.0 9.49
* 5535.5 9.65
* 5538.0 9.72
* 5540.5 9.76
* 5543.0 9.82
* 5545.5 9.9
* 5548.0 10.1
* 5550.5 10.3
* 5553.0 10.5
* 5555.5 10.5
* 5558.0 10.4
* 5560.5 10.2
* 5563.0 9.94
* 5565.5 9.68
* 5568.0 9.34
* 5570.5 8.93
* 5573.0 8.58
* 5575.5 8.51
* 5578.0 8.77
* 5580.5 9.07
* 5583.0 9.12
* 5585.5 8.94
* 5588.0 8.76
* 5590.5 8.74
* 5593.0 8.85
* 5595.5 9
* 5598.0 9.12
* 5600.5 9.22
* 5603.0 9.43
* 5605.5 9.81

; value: 1.1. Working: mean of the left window 9.59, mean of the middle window 9.61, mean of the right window 10.2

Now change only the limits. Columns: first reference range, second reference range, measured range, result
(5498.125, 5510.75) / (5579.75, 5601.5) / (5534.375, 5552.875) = -1.44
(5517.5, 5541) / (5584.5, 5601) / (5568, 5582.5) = 0.45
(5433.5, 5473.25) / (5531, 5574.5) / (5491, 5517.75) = 0.27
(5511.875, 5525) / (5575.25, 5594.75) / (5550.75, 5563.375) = -1.47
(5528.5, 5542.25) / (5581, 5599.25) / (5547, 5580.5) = -1.43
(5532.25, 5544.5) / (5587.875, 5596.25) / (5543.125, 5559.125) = -1.27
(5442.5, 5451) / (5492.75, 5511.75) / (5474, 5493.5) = -0.41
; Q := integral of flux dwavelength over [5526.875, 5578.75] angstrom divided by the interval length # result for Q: 9.66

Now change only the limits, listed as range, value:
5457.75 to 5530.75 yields 9.59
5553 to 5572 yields 9.88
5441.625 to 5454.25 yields 9.5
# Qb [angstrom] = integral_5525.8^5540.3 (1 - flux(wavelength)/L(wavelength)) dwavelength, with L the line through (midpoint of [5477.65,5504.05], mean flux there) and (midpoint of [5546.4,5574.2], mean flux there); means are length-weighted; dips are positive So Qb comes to 0.4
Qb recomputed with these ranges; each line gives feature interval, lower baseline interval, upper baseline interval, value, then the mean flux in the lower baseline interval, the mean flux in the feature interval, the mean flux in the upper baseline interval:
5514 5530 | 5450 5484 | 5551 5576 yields 0.0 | 9.61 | 9.67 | 9.71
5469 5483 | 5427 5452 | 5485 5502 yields -0.4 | 9.22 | 9.68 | 9.54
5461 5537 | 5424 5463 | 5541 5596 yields -1.7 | 9.33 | 9.59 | 9.46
